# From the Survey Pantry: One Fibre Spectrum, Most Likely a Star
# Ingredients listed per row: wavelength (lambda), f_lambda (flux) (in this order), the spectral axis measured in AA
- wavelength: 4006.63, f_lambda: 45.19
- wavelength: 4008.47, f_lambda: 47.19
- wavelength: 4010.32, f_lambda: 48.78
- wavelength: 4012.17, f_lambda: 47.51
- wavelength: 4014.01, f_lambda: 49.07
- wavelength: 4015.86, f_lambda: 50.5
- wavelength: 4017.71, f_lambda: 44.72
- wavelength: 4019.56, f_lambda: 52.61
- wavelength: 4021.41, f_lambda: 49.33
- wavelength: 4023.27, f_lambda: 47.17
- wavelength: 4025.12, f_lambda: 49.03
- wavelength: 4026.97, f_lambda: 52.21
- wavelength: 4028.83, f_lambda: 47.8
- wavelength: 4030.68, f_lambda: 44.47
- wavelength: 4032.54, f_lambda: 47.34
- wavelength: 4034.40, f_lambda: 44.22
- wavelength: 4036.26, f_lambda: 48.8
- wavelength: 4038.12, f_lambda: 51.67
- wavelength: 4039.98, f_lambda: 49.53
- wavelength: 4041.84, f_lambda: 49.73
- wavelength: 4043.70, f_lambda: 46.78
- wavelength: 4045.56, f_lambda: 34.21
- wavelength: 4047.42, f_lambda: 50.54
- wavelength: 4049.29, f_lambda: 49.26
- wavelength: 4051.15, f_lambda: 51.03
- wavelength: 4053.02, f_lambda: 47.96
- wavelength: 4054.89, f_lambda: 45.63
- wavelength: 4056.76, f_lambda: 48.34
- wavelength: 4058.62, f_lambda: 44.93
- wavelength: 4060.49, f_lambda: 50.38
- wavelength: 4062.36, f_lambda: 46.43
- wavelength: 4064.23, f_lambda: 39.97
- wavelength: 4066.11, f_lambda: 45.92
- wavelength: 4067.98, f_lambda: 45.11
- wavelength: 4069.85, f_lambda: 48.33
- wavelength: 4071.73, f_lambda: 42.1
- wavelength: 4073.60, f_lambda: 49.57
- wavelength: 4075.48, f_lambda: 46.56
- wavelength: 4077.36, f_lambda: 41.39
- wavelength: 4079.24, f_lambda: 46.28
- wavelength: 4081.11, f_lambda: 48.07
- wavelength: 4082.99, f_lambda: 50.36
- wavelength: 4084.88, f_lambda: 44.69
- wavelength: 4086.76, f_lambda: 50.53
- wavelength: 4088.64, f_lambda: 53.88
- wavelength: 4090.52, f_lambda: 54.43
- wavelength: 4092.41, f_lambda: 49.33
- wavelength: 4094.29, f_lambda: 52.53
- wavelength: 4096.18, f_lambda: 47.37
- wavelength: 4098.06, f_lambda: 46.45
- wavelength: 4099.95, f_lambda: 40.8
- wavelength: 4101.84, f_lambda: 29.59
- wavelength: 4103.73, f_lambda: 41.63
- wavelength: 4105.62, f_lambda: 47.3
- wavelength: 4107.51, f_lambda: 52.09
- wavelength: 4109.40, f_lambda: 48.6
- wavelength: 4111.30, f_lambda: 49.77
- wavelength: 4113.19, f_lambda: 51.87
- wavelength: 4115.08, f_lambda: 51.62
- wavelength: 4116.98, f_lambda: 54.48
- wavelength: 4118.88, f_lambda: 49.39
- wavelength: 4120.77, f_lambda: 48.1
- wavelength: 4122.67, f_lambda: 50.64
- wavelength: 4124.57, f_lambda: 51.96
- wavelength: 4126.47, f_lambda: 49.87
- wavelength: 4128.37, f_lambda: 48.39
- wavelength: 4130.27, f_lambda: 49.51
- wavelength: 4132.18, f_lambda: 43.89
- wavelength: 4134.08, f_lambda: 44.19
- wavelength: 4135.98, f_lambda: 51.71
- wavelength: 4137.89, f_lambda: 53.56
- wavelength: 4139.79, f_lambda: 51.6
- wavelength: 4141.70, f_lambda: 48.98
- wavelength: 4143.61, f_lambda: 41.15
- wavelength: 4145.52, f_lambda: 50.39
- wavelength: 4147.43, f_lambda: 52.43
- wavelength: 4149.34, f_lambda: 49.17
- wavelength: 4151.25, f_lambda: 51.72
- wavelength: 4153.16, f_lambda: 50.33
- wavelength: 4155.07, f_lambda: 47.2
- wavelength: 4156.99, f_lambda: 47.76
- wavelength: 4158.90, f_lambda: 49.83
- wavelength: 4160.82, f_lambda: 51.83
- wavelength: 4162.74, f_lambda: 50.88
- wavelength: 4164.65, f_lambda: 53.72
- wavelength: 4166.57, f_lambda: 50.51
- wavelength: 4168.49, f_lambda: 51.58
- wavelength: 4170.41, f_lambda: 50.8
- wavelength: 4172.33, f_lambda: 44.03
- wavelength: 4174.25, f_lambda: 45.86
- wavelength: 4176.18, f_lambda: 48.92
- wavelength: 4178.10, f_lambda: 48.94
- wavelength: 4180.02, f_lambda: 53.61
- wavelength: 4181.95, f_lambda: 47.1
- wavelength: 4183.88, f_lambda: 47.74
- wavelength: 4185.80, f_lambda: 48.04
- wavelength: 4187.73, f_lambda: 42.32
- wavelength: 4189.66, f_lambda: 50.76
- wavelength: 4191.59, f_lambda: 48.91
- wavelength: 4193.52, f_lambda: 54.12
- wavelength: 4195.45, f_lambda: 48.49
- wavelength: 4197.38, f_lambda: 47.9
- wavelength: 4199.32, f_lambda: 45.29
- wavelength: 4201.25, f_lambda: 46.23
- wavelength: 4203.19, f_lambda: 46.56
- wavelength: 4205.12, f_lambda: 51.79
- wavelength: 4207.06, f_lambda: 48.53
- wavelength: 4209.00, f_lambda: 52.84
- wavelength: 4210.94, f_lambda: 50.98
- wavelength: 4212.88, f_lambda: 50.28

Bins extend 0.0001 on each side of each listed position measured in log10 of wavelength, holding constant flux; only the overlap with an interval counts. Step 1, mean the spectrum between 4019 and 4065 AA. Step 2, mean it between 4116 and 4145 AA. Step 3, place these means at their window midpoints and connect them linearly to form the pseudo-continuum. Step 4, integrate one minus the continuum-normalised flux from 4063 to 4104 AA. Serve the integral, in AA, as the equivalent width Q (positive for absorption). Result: 1.8 AA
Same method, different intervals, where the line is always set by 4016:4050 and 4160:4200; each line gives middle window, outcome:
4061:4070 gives 0.6 AA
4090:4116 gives 0.6 AA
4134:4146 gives -0.1 AA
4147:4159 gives -0.2 AA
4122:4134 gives 0.0 AA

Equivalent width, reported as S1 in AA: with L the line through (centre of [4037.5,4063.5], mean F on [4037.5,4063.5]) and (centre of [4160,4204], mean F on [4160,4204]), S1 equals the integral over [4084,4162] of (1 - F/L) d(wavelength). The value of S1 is -0.9 AA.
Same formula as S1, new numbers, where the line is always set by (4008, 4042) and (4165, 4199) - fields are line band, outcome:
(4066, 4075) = 0.4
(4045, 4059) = 0.5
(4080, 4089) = -0.1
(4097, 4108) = 1.4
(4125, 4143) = -0.1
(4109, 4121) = -0.5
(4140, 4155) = -0.1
